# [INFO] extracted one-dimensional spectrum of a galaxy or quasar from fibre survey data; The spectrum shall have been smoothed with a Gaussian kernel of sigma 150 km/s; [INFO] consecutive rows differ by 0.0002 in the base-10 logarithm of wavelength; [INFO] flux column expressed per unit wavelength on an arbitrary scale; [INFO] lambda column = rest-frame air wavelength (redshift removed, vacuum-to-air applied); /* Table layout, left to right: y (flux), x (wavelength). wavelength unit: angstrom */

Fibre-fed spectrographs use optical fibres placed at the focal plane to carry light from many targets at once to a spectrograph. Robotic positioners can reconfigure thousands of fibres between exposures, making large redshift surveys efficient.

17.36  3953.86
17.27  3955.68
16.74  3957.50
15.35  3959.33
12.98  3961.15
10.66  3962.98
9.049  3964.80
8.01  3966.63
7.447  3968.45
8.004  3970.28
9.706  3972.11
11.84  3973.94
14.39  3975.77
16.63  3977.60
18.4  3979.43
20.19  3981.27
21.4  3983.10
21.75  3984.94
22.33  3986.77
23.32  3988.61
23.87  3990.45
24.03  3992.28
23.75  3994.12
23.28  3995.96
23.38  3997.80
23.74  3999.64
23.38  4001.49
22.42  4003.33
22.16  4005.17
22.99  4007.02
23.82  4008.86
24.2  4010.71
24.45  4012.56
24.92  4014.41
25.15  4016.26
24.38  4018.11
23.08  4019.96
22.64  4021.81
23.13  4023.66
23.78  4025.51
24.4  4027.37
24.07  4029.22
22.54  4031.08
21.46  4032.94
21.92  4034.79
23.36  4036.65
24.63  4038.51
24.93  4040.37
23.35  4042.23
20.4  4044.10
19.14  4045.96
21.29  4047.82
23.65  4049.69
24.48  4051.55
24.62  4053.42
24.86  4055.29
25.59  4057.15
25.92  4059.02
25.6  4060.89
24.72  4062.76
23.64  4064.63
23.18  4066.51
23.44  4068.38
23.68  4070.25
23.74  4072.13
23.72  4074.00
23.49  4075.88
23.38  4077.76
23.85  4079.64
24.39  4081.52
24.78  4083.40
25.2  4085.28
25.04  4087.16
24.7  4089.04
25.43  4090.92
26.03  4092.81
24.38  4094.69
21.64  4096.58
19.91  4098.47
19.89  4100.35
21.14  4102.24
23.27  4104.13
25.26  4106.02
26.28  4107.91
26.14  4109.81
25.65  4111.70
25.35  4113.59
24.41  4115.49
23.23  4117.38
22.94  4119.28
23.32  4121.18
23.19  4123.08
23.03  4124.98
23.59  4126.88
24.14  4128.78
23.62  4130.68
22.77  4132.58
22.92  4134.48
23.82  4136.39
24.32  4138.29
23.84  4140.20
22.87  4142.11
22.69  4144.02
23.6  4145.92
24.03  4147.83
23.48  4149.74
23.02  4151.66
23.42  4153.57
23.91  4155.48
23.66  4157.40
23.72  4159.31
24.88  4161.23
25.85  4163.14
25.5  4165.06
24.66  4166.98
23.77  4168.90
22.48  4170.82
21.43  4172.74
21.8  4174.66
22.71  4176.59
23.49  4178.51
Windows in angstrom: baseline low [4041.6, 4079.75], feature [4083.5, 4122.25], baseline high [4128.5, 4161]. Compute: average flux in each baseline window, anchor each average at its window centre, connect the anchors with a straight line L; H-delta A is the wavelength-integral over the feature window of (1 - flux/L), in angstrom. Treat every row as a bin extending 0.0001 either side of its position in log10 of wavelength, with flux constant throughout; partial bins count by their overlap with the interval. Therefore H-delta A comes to -0.7 angstrom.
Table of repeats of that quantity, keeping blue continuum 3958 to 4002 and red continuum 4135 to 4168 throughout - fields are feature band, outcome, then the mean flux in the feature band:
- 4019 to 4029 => -2.3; 23.5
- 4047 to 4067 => -4.0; 24.4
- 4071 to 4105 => -3.3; 23.6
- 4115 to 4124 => -0.3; 23.4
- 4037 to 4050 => -1.8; 22.5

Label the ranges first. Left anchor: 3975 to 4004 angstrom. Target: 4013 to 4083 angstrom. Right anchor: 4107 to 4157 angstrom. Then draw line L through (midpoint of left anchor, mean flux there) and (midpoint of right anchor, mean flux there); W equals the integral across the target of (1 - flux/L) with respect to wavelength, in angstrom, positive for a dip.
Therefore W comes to -3.4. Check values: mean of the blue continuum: 21.7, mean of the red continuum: 23.8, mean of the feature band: 23.6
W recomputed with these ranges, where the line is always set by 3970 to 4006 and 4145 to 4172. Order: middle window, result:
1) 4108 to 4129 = -1.0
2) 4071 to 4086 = -1.3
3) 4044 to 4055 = -0.5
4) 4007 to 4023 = -2.5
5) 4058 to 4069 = -1.3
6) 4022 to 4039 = -1.7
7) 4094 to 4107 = 0.3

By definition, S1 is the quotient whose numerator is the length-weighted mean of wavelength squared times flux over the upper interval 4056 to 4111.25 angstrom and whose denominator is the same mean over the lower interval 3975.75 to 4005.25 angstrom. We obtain 1.15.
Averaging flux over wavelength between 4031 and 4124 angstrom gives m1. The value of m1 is 23.7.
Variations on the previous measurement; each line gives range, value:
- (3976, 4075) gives 23.1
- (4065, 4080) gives 23.5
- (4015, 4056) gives 23.2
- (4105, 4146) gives 24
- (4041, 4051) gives 21.8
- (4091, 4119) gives 23.8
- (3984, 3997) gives 23.2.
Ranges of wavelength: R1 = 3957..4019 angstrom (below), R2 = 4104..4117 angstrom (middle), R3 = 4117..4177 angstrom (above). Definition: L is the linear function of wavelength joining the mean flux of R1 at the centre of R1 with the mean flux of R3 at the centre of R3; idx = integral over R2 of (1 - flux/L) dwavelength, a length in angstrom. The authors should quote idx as -1.6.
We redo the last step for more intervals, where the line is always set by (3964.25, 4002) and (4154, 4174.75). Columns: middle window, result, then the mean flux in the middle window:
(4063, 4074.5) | -1.6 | 23.6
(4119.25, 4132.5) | -0.4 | 23.4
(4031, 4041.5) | -1.8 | 23.2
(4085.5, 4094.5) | -1.6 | 25.2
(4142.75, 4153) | 0.0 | 23.4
